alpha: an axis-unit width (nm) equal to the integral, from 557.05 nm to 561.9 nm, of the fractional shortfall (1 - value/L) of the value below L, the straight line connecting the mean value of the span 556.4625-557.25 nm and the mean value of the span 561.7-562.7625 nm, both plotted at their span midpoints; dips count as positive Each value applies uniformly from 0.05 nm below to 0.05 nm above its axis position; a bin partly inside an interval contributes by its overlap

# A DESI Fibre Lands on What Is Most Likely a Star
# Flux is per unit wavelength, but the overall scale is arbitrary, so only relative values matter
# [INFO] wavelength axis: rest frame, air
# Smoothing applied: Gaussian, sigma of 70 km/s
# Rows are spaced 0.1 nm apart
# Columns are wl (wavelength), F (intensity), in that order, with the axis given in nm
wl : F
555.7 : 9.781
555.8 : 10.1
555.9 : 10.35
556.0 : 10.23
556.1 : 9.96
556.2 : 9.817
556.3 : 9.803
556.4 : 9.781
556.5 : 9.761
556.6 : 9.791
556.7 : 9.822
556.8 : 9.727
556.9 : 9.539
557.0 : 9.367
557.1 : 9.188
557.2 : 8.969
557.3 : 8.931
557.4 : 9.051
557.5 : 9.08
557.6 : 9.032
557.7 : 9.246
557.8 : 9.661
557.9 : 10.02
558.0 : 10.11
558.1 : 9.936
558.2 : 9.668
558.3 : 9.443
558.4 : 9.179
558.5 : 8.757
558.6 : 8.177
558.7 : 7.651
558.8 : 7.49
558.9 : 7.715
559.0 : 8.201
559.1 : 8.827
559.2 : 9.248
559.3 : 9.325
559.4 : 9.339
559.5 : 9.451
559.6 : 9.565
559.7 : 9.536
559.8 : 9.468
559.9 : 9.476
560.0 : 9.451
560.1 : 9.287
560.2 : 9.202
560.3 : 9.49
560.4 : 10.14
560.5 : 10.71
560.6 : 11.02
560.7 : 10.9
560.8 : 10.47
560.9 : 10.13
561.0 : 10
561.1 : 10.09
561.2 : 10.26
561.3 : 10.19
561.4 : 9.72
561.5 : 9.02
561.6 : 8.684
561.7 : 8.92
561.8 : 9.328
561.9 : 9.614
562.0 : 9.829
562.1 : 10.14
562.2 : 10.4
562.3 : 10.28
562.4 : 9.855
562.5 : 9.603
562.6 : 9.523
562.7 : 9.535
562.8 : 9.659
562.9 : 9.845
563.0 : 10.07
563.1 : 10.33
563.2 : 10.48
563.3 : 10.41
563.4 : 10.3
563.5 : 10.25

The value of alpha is 0.12 nm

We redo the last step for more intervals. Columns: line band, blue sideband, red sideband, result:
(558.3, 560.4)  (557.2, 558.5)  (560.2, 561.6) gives 0.16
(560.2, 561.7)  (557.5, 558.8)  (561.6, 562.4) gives -0.07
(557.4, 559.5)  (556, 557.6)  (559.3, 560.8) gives 0.14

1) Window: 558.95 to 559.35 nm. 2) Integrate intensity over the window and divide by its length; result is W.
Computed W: 8.9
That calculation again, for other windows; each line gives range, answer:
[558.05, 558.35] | 9.68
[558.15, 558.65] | 9.04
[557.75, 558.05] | 9.93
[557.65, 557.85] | 9.45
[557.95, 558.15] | 10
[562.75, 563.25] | 10.1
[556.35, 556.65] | 9.78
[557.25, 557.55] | 9.02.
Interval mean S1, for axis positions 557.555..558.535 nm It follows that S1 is 9.52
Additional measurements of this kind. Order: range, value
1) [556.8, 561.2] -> 9.4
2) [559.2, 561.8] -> 9.74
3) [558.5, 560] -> 8.84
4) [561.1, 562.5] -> 9.72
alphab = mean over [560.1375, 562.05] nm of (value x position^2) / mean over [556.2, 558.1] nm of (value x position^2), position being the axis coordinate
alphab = 1.05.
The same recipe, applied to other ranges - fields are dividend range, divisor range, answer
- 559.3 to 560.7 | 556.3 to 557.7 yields 1.05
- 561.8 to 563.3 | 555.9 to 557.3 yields 1.05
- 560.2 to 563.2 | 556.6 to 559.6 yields 1.10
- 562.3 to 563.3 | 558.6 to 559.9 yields 1.14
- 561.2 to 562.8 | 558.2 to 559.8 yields 1.10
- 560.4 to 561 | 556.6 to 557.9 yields 1.14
